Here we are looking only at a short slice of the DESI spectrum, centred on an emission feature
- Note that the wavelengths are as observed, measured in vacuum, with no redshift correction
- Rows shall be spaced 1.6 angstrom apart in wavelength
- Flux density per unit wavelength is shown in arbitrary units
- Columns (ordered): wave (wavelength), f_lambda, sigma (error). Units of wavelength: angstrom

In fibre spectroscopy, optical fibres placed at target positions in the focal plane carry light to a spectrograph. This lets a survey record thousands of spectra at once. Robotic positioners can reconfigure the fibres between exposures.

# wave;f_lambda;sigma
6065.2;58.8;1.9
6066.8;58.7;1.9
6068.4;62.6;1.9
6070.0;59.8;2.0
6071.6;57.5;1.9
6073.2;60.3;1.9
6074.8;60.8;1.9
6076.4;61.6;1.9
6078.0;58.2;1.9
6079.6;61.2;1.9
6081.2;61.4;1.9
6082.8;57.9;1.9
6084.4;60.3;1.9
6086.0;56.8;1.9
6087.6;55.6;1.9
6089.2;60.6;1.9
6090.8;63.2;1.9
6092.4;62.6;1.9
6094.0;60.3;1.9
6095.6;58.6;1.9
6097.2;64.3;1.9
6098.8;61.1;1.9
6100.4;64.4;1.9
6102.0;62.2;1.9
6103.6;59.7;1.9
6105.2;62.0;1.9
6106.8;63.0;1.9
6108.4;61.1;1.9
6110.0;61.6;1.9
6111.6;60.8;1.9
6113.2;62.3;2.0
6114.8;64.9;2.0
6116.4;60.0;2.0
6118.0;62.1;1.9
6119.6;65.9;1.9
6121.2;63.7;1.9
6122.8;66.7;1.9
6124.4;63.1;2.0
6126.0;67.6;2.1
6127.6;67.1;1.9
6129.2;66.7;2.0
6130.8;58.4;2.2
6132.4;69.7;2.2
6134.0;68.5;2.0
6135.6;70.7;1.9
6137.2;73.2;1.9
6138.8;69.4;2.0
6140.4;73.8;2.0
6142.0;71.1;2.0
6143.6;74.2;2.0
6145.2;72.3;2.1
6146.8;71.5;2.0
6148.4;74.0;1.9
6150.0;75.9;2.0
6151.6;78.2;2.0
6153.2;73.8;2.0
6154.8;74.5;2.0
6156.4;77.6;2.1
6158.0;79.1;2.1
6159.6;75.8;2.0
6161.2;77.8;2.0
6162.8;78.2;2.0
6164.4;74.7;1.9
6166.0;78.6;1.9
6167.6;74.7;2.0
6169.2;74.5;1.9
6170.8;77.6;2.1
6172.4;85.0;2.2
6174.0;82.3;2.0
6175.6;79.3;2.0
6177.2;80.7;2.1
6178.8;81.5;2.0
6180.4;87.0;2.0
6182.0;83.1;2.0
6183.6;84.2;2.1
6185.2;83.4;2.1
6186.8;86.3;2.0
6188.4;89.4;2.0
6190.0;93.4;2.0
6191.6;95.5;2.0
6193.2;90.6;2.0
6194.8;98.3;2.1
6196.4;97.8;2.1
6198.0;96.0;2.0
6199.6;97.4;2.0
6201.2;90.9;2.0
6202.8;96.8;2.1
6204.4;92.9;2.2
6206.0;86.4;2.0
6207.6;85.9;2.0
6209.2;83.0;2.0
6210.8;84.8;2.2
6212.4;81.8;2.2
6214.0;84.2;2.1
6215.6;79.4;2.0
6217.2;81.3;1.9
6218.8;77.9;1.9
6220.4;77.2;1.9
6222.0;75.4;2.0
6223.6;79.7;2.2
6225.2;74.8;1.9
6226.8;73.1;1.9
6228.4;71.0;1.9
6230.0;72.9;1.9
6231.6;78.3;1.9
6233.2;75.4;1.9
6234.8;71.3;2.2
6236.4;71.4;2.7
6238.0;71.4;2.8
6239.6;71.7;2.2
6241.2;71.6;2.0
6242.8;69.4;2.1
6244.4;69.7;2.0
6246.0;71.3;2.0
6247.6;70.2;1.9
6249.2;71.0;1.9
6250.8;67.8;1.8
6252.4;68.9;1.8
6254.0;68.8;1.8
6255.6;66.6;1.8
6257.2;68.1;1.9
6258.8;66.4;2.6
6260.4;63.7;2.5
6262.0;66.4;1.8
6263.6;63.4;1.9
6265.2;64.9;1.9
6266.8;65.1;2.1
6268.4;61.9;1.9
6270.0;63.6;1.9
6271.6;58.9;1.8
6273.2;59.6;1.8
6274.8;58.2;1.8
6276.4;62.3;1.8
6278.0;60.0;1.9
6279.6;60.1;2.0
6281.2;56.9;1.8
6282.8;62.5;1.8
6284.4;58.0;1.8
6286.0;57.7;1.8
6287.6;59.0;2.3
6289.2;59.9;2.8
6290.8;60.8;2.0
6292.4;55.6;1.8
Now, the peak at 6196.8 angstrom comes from C III] 1909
